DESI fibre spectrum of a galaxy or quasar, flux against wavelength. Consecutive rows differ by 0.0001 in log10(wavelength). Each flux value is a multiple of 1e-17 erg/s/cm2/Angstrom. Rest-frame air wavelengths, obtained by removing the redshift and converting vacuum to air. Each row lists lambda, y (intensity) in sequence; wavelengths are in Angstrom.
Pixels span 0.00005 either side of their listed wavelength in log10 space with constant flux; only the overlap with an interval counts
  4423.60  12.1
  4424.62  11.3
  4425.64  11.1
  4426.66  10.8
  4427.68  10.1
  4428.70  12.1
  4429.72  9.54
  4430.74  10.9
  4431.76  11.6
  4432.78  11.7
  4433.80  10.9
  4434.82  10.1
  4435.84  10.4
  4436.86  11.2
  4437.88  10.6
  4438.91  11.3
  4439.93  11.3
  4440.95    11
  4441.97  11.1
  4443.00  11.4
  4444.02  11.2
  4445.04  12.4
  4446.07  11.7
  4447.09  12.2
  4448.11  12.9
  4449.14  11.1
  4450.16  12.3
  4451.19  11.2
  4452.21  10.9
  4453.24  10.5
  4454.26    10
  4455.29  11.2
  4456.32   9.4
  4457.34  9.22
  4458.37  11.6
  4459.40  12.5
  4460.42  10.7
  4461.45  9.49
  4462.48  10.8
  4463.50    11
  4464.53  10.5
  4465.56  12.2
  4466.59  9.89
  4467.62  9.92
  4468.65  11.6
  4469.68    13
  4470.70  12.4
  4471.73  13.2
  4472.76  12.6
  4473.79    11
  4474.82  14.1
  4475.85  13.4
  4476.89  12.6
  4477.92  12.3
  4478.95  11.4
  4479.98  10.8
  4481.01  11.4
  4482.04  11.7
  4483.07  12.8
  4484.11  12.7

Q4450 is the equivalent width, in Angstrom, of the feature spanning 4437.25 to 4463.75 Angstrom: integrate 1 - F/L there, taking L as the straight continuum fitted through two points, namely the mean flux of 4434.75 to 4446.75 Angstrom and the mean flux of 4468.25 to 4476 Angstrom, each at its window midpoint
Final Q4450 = 1.2 Angstrom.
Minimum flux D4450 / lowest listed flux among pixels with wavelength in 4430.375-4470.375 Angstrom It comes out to 9.22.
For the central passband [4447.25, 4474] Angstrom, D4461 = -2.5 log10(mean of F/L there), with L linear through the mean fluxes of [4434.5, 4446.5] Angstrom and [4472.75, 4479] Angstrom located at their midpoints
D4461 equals 0.07 mag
